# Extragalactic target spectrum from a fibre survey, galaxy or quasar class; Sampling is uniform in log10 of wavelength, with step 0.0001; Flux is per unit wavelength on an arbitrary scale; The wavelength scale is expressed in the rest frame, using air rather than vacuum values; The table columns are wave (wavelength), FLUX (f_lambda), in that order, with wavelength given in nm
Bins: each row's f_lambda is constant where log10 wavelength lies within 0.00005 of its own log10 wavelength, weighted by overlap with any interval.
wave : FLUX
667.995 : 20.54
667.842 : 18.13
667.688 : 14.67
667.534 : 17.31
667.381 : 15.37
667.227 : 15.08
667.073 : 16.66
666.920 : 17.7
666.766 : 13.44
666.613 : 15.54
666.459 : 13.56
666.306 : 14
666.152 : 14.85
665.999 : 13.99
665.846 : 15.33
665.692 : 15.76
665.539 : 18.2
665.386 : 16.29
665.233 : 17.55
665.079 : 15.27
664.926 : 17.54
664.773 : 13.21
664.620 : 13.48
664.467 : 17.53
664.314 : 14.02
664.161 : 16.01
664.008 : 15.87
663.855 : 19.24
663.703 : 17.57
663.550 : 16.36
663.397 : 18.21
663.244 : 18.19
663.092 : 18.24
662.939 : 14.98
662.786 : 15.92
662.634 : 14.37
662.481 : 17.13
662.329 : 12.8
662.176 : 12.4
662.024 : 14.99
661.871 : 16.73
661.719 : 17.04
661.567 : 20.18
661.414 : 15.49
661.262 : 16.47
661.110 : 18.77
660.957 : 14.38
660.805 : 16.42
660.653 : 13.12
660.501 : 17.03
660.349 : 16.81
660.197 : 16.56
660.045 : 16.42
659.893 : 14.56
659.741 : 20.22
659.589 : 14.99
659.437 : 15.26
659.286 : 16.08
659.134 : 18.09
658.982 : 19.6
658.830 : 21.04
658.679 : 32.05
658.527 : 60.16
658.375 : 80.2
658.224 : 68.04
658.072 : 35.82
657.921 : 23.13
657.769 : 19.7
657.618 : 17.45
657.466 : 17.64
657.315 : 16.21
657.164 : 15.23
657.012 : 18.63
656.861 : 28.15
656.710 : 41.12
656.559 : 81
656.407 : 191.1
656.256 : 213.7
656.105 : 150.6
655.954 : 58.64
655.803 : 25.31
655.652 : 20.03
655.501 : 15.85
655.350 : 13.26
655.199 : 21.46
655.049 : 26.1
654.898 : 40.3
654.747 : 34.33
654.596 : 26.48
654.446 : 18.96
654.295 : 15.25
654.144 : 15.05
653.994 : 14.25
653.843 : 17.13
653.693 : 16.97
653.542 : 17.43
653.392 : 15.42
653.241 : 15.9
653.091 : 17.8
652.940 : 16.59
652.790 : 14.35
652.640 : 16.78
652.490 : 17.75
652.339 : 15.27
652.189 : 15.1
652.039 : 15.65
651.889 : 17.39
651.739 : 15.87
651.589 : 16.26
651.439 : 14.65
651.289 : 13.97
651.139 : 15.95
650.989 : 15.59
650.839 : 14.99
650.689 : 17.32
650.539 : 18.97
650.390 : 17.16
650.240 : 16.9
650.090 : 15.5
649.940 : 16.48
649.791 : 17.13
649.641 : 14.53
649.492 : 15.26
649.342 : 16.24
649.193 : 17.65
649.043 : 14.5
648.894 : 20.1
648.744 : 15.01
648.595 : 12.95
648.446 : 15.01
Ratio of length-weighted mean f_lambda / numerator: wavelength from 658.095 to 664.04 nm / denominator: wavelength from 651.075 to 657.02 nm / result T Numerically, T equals 0.61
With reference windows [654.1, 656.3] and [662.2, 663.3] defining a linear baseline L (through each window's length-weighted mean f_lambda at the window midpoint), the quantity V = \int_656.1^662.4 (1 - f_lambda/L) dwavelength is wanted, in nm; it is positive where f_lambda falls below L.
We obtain -0.49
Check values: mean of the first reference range 44.4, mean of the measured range 34.5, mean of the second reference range 15.7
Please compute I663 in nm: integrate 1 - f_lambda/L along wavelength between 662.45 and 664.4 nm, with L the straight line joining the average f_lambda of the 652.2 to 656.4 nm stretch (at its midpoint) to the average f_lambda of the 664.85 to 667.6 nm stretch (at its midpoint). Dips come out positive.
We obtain 0.35 nm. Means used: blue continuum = 35.4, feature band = 16.6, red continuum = 15.7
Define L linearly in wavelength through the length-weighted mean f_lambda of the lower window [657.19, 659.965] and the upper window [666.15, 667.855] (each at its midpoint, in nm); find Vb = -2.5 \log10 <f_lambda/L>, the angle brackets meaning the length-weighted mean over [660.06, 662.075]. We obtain 0.424 mag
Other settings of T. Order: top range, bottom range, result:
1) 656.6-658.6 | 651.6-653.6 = 2.14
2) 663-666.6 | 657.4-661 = 0.64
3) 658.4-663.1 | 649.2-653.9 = 1.17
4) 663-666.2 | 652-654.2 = 1.01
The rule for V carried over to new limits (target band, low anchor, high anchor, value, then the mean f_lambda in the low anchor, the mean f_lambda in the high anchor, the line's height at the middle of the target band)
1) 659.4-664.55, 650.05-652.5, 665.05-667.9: -0.16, 16.1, 15.7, 15.8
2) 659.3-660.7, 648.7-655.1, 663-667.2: 0.04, 17.7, 16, 16.7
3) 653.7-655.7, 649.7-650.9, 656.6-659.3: 0.31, 16.8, 31.4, 25.2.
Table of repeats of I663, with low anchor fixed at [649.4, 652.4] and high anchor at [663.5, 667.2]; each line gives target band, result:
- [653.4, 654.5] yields -0.025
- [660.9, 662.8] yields -0.010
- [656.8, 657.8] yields -0.184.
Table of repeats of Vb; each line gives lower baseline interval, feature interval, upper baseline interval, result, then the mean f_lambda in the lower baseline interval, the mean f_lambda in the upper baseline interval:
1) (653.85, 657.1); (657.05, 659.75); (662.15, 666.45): 0.334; 50.1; 15.9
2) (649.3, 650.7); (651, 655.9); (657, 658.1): -0.030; 16.5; 19.9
